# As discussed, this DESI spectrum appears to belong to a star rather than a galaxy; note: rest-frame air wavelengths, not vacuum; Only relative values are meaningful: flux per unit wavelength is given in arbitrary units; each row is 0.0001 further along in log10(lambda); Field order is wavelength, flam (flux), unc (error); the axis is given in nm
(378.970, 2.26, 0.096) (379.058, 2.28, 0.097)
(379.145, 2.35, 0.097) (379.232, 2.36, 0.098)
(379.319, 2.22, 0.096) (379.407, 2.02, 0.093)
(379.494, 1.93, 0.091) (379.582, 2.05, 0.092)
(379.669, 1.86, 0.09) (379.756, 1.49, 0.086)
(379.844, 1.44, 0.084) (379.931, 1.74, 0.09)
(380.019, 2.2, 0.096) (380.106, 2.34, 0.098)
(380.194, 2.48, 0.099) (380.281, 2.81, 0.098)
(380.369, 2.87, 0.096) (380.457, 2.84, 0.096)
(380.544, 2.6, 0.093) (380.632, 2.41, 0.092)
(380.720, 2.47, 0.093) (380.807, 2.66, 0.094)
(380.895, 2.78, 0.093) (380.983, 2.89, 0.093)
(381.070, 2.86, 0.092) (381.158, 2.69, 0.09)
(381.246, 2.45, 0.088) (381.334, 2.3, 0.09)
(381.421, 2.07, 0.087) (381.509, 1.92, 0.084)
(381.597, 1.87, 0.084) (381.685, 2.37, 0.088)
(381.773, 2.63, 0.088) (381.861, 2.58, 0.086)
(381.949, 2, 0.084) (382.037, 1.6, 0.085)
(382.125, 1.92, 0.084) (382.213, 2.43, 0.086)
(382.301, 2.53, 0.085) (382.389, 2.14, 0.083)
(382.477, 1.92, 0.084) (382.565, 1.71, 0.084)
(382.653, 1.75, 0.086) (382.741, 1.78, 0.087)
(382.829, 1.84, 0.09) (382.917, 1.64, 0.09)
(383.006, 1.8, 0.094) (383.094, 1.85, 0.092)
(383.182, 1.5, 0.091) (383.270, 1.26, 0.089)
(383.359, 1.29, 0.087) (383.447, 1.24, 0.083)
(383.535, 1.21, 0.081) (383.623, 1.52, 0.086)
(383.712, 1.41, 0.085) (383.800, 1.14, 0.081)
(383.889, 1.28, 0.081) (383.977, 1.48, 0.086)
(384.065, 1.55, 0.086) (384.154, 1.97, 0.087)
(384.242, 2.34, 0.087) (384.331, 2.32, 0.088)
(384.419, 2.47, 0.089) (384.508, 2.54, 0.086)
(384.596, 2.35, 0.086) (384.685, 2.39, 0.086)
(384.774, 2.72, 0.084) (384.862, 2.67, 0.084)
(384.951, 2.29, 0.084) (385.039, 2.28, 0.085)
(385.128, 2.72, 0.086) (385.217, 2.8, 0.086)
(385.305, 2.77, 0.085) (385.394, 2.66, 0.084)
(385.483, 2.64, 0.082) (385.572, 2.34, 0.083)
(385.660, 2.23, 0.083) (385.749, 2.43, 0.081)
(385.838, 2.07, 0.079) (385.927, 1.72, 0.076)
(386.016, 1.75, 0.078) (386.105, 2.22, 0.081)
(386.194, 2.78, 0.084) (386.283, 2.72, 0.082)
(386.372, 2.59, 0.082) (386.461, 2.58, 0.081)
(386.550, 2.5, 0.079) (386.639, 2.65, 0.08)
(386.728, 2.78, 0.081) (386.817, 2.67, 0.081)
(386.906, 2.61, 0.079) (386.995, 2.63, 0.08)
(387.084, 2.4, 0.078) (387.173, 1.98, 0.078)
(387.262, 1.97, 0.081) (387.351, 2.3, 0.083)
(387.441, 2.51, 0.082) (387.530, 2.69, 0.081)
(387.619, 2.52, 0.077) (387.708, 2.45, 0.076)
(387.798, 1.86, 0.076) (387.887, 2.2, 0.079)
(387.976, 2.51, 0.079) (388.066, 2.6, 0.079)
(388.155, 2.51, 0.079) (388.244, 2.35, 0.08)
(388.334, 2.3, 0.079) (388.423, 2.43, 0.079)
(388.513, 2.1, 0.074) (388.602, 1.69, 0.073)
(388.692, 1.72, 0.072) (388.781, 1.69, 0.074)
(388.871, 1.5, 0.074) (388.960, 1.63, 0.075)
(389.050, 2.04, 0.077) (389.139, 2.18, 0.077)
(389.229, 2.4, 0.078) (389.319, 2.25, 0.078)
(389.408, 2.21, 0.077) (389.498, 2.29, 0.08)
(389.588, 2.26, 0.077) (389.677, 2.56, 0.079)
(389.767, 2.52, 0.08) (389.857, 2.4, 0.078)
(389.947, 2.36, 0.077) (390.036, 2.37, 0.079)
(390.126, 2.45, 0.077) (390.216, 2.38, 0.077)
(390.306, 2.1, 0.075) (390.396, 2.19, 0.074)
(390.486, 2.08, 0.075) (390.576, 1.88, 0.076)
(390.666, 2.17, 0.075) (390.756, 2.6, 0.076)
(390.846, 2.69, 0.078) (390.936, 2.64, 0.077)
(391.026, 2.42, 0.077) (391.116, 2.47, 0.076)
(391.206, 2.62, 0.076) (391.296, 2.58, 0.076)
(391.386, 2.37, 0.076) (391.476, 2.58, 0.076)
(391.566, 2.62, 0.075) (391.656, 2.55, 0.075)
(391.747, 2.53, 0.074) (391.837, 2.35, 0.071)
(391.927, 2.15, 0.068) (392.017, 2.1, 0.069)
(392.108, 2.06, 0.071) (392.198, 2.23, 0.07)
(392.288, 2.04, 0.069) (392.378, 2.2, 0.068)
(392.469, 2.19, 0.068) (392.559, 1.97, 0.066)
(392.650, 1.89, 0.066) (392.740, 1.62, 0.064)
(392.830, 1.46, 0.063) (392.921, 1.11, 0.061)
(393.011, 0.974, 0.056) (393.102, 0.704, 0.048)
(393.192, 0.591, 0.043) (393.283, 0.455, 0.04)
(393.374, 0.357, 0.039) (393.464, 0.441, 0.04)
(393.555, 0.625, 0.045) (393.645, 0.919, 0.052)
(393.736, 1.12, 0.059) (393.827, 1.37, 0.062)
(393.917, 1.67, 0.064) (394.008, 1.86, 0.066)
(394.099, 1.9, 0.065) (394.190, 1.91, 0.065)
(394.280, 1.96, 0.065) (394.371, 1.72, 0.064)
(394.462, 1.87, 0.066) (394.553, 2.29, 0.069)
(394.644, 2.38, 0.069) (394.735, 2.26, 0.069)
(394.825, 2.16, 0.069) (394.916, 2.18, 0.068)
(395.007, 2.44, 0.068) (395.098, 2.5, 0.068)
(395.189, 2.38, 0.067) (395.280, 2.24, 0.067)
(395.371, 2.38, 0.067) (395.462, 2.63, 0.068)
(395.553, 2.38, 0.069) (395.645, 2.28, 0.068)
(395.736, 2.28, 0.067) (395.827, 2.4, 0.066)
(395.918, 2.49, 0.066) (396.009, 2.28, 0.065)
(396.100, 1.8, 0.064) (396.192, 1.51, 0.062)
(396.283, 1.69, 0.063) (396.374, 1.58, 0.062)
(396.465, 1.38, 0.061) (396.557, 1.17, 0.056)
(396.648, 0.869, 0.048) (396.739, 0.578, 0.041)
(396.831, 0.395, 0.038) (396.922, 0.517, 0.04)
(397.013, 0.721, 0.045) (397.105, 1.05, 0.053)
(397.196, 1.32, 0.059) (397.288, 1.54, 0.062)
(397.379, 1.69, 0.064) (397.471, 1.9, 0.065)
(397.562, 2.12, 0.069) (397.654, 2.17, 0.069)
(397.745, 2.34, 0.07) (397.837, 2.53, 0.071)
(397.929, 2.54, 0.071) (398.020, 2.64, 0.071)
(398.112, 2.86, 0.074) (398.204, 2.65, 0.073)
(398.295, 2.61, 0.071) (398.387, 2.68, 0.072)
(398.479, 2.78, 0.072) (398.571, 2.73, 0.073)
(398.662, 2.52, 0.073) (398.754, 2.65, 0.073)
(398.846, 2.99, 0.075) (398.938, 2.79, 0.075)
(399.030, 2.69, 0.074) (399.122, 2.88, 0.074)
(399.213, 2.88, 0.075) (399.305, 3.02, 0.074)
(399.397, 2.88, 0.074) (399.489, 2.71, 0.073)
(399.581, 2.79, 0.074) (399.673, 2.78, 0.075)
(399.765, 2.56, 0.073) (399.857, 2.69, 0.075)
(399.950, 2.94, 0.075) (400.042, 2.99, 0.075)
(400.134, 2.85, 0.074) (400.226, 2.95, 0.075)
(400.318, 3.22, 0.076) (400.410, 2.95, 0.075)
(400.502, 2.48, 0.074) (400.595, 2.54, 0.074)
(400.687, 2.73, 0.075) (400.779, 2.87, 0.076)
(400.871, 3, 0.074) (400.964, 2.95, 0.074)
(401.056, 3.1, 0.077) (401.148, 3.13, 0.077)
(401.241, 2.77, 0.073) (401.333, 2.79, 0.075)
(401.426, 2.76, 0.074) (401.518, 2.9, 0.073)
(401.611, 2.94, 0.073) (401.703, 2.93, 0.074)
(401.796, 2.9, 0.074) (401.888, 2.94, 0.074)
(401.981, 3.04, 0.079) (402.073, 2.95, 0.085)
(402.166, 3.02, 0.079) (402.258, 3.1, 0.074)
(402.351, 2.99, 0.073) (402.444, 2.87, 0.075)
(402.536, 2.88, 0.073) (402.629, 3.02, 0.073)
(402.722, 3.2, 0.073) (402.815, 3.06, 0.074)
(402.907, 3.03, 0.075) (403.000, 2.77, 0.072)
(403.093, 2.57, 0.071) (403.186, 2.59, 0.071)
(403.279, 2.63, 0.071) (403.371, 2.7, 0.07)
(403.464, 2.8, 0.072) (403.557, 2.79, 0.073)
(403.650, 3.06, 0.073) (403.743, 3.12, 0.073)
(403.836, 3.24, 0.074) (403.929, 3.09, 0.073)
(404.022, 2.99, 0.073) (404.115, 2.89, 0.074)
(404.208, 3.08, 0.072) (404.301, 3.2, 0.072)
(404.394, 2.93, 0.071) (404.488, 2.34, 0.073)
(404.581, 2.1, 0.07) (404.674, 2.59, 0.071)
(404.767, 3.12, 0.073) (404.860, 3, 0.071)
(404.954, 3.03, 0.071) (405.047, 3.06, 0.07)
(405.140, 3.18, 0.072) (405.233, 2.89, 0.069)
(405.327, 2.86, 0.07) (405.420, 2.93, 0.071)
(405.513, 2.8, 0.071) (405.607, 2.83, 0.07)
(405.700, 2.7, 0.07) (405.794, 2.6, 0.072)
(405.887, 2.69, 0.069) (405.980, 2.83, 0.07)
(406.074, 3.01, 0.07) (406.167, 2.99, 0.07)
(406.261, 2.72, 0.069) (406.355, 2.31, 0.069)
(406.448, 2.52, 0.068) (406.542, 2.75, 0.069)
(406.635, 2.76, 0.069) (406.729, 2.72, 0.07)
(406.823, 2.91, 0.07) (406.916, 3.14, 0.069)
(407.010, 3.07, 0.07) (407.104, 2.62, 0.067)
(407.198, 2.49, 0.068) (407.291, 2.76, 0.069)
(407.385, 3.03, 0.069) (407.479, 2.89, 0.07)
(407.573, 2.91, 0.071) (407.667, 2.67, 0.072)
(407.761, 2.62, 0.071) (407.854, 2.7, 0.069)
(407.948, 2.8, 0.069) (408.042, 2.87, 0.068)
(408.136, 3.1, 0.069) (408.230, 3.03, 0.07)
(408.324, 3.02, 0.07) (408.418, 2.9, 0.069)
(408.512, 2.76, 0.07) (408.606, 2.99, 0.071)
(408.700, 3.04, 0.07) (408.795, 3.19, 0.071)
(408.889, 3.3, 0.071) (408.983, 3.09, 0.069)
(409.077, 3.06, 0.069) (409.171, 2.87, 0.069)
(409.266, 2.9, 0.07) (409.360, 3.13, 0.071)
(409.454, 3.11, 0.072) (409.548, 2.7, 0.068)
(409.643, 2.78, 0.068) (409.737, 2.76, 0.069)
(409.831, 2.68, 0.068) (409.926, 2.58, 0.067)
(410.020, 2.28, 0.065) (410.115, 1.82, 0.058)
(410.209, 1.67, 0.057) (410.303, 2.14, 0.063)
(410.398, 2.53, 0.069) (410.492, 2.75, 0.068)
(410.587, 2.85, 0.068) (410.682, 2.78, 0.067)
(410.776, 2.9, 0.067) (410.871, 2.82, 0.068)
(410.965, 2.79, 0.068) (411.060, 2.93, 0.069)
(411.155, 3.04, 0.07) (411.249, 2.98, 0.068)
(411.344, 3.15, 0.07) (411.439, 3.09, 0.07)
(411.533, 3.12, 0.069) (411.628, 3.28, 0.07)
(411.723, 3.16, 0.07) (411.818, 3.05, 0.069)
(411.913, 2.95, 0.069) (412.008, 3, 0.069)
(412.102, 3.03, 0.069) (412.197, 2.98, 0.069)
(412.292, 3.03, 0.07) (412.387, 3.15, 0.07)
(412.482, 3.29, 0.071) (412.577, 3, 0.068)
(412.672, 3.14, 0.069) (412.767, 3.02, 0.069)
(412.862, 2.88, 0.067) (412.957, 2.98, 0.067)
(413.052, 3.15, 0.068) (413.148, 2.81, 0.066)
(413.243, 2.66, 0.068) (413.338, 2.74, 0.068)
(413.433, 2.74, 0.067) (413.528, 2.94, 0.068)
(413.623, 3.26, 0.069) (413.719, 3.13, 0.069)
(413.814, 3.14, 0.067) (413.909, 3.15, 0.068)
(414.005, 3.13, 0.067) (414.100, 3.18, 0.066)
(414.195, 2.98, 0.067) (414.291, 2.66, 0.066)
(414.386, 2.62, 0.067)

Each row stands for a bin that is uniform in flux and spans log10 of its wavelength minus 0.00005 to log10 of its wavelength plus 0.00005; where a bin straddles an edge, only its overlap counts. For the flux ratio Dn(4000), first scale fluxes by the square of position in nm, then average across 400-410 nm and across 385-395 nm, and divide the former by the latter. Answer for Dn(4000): 1.46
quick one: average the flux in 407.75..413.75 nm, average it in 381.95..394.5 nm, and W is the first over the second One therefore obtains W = 1.4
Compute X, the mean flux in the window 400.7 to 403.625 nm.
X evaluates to 2.9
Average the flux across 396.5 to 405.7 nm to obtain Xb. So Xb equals 2.64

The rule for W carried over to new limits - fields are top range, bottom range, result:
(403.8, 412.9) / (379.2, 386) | 1.34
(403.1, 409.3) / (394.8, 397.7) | 1.61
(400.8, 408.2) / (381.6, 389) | 1.33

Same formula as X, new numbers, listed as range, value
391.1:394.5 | 1.73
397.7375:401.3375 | 2.79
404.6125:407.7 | 2.83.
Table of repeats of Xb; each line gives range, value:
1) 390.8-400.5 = 2.09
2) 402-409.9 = 2.88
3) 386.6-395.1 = 2.07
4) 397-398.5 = 2.15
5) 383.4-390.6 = 2.23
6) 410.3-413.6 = 2.95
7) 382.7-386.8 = 2.12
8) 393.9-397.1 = 1.85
